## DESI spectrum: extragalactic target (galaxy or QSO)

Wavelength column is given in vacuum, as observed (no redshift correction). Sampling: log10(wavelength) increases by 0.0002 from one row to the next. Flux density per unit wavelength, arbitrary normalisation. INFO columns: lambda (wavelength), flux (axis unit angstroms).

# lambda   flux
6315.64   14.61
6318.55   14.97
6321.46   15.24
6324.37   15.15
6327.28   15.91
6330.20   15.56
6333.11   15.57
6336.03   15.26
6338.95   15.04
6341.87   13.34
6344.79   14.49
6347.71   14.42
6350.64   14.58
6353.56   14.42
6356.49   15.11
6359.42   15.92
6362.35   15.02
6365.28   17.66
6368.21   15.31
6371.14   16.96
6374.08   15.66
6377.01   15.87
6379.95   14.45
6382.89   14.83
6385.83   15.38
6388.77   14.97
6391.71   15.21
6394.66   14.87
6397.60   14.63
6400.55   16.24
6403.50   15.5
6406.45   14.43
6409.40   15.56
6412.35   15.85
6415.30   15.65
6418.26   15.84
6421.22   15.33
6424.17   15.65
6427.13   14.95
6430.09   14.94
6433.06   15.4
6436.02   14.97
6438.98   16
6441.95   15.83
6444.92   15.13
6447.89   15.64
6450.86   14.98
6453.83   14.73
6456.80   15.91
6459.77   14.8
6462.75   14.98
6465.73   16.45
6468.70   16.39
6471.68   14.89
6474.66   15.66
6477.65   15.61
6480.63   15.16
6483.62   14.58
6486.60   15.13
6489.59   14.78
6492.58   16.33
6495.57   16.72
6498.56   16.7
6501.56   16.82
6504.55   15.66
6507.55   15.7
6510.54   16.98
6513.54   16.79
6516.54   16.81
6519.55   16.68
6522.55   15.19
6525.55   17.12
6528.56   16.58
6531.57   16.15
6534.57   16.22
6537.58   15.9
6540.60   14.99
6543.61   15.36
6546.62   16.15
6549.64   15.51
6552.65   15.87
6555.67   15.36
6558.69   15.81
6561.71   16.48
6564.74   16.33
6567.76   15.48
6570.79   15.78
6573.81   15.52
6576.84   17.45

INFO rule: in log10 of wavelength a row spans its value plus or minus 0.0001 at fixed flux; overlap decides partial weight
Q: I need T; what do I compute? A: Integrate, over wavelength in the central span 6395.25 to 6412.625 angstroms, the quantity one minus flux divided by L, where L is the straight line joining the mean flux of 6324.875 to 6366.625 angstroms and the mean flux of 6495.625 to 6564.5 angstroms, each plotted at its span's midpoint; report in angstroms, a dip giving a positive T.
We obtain 0.2 angstroms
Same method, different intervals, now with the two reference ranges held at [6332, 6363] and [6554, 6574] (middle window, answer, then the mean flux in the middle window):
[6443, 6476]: -0.2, 15.4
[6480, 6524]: -1.3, 16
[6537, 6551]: 0.2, 15.6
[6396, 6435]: -0.6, 15.4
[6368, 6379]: -0.7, 16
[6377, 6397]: 0.0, 15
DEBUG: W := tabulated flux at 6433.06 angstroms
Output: 15.4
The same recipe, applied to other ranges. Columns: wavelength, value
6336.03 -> 15.26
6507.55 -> 15.7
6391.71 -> 15.21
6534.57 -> 16.22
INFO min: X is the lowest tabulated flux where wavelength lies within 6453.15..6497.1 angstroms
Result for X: 14.58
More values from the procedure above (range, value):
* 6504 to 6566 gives 14.99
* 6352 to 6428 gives 14.42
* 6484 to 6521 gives 14.78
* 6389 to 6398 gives 14.63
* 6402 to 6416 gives 14.43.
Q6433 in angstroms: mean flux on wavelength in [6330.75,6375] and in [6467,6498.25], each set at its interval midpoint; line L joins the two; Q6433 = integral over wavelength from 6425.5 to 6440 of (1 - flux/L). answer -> 0.2 angstroms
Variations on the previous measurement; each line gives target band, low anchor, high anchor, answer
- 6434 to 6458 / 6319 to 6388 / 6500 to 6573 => 0.4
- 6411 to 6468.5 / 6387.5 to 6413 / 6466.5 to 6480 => 0.1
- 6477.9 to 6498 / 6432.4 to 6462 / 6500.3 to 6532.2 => 0.6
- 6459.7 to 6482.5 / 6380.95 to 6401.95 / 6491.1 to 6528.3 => 0.7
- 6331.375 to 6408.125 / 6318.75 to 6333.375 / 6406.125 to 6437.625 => 1.0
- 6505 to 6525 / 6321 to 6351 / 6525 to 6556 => -0.7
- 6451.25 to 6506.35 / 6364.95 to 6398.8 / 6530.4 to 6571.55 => 0.1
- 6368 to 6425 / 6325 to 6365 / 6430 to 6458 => -0.7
